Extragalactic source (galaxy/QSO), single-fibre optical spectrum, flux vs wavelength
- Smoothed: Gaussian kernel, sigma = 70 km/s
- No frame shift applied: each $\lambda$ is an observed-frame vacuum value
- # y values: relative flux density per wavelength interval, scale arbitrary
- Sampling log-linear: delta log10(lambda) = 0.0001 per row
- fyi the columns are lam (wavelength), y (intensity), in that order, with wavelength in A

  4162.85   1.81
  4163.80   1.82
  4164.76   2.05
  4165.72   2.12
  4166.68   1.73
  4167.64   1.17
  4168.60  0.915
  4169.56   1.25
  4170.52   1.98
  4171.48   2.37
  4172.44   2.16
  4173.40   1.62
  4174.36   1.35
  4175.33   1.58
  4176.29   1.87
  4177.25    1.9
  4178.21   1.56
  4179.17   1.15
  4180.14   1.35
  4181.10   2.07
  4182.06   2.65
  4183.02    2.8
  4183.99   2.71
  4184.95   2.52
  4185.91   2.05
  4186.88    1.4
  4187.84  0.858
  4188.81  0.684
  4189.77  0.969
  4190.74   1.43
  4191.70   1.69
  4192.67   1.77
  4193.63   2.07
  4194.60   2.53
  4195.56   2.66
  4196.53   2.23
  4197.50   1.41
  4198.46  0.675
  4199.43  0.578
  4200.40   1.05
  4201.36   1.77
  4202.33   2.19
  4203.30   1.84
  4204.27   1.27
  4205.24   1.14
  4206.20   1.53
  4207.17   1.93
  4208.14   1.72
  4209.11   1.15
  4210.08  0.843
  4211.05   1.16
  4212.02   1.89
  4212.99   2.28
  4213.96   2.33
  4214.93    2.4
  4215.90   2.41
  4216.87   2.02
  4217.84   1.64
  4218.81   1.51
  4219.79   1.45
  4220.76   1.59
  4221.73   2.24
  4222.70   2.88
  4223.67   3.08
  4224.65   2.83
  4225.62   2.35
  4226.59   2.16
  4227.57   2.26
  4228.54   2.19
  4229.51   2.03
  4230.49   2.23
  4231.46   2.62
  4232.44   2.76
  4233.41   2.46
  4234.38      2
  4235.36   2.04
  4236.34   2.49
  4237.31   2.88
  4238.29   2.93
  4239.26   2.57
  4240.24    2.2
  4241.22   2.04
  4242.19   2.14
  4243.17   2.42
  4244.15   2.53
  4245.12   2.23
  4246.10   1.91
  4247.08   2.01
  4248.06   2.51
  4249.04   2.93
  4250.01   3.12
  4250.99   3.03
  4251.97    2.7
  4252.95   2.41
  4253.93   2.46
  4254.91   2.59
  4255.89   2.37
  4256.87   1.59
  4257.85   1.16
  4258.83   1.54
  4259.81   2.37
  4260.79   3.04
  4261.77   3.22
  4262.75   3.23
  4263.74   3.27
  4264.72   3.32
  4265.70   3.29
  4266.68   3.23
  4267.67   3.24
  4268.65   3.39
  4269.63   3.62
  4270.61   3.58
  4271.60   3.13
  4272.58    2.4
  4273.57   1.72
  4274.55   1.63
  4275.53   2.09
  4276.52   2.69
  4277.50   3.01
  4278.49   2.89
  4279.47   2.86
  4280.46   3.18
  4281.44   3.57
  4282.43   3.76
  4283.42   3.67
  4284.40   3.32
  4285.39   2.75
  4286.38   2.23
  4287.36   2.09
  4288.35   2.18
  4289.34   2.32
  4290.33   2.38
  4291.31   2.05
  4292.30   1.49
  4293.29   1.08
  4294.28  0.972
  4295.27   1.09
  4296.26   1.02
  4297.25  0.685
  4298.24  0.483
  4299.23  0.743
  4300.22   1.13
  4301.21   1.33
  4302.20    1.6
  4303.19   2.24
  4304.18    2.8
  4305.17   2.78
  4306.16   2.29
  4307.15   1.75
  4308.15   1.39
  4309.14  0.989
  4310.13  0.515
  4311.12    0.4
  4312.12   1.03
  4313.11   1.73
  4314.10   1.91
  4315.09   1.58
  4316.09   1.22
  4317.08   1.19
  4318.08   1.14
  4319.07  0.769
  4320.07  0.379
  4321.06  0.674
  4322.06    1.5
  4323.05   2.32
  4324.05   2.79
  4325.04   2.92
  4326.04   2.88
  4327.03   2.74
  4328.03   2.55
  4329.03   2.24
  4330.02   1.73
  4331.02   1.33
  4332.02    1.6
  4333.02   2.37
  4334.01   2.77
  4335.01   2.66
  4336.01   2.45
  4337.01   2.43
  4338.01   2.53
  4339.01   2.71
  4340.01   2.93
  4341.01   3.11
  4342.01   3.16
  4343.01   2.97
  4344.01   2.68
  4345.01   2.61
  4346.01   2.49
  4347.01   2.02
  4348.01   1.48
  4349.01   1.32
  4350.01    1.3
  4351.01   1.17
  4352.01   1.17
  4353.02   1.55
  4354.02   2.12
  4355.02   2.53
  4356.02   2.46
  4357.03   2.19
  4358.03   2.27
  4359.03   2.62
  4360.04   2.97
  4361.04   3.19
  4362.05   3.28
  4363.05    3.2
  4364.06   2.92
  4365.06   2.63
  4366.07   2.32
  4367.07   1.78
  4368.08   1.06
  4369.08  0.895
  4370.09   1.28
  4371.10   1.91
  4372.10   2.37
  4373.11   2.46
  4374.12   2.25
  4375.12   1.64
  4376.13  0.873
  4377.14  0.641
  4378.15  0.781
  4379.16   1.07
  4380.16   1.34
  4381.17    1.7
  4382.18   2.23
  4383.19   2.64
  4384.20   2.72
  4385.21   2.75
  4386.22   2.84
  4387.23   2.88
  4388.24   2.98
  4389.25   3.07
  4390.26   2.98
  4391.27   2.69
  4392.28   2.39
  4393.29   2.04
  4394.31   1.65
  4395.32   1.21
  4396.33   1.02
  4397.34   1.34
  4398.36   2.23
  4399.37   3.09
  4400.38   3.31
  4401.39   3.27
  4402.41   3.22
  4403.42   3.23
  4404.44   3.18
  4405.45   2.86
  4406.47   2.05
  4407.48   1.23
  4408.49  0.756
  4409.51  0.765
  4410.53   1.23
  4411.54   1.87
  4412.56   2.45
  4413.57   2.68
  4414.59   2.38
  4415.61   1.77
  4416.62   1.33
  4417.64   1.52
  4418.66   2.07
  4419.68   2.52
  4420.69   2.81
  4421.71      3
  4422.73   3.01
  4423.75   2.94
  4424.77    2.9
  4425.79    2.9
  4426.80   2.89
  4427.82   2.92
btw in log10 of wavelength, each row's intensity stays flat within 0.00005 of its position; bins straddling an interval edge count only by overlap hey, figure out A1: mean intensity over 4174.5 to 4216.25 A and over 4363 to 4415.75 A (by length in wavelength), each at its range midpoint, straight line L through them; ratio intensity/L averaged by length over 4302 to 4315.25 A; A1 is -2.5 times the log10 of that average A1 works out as 0.18 mag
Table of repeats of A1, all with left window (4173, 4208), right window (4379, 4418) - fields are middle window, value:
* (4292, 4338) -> 0.212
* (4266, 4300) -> -0.227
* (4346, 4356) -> 0.219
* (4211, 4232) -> -0.228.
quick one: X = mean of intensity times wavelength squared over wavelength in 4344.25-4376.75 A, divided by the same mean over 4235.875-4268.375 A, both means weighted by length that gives 0.8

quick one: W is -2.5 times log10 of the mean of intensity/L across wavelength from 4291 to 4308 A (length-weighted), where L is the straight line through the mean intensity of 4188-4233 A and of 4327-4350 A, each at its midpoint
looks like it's 0.42 mag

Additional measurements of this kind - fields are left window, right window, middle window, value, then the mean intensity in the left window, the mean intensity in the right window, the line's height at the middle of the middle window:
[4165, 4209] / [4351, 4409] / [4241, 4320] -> -0.141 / 1.69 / 2.19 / 1.93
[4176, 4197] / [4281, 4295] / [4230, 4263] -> -0.120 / 1.86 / 2.39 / 2.17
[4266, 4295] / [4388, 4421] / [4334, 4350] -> -0.023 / 2.63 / 2.21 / 2.42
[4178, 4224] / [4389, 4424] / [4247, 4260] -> -0.236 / 1.77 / 2.25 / 1.89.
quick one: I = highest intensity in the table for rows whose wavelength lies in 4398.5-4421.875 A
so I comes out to 3.31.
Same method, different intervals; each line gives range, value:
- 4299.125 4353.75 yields 3.16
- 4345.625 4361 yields 2.97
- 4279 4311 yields 3.76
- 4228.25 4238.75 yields 2.93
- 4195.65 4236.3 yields 3.08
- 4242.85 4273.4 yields 3.62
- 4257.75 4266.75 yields 3.32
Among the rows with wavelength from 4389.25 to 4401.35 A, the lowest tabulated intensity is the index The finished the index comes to 1.02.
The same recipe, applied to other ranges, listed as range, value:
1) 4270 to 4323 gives 0.379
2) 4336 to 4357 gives 1.17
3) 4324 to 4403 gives 0.641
